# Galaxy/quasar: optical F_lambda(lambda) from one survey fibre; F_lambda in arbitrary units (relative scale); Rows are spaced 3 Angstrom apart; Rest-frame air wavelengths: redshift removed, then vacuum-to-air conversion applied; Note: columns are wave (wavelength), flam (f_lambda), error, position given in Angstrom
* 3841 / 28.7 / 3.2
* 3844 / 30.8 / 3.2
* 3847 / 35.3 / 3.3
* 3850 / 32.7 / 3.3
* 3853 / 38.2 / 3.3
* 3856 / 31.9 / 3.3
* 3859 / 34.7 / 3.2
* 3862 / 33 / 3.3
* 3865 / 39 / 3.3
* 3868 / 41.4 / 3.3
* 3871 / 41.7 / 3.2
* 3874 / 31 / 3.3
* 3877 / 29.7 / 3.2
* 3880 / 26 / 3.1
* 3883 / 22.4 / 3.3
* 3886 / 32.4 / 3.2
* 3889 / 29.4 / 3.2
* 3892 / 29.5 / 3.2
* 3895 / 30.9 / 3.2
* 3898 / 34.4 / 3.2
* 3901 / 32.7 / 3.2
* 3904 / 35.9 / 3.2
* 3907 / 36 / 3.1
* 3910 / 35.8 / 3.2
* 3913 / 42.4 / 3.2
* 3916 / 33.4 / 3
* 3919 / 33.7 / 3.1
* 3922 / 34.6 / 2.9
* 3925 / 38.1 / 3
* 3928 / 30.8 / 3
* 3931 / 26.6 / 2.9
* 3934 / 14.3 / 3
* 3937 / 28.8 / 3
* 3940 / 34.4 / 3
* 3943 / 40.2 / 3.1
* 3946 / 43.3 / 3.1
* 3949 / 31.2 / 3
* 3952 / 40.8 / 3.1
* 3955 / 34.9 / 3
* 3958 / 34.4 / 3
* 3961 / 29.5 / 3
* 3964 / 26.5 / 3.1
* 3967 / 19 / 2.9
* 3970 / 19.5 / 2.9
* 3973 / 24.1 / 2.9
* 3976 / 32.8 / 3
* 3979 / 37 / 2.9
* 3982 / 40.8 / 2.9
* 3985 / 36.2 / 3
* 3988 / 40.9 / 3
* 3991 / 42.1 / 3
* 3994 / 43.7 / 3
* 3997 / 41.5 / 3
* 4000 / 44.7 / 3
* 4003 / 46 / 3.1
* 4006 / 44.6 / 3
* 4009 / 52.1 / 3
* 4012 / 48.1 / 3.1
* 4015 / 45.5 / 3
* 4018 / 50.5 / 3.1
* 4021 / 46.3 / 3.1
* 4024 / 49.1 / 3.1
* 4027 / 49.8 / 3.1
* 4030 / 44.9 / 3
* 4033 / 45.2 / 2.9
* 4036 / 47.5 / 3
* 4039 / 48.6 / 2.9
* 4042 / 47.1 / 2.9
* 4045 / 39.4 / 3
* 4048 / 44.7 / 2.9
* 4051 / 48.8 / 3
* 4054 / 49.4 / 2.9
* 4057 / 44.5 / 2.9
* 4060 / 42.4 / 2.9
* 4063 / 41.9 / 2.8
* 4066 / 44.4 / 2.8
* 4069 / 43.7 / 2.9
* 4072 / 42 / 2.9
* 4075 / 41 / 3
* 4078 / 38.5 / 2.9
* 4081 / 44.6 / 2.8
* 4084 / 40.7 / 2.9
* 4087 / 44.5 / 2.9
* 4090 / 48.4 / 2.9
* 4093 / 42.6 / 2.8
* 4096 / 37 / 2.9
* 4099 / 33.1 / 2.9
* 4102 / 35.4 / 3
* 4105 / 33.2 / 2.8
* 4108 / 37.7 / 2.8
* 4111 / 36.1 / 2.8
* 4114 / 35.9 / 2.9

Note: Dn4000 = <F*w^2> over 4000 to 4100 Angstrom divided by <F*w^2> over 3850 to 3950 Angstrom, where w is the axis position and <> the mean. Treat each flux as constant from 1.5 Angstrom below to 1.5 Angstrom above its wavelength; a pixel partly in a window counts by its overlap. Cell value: 1.45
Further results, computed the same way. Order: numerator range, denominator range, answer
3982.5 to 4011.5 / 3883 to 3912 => 1.41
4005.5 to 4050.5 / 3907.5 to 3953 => 1.46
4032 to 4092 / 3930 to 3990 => 1.46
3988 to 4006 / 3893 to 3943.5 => 1.37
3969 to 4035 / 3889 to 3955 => 1.31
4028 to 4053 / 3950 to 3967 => 1.50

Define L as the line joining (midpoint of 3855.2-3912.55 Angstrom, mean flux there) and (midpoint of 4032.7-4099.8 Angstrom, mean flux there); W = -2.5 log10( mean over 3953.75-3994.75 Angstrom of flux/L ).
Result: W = 0.17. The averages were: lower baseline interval 33.2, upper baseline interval 43.6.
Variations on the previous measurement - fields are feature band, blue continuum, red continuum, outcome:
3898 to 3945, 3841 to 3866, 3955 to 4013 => 0.068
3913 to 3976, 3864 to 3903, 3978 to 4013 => 0.213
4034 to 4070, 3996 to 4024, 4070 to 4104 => -0.043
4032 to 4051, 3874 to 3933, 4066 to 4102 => -0.167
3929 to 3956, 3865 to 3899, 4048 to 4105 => 0.083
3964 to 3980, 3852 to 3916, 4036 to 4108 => 0.401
